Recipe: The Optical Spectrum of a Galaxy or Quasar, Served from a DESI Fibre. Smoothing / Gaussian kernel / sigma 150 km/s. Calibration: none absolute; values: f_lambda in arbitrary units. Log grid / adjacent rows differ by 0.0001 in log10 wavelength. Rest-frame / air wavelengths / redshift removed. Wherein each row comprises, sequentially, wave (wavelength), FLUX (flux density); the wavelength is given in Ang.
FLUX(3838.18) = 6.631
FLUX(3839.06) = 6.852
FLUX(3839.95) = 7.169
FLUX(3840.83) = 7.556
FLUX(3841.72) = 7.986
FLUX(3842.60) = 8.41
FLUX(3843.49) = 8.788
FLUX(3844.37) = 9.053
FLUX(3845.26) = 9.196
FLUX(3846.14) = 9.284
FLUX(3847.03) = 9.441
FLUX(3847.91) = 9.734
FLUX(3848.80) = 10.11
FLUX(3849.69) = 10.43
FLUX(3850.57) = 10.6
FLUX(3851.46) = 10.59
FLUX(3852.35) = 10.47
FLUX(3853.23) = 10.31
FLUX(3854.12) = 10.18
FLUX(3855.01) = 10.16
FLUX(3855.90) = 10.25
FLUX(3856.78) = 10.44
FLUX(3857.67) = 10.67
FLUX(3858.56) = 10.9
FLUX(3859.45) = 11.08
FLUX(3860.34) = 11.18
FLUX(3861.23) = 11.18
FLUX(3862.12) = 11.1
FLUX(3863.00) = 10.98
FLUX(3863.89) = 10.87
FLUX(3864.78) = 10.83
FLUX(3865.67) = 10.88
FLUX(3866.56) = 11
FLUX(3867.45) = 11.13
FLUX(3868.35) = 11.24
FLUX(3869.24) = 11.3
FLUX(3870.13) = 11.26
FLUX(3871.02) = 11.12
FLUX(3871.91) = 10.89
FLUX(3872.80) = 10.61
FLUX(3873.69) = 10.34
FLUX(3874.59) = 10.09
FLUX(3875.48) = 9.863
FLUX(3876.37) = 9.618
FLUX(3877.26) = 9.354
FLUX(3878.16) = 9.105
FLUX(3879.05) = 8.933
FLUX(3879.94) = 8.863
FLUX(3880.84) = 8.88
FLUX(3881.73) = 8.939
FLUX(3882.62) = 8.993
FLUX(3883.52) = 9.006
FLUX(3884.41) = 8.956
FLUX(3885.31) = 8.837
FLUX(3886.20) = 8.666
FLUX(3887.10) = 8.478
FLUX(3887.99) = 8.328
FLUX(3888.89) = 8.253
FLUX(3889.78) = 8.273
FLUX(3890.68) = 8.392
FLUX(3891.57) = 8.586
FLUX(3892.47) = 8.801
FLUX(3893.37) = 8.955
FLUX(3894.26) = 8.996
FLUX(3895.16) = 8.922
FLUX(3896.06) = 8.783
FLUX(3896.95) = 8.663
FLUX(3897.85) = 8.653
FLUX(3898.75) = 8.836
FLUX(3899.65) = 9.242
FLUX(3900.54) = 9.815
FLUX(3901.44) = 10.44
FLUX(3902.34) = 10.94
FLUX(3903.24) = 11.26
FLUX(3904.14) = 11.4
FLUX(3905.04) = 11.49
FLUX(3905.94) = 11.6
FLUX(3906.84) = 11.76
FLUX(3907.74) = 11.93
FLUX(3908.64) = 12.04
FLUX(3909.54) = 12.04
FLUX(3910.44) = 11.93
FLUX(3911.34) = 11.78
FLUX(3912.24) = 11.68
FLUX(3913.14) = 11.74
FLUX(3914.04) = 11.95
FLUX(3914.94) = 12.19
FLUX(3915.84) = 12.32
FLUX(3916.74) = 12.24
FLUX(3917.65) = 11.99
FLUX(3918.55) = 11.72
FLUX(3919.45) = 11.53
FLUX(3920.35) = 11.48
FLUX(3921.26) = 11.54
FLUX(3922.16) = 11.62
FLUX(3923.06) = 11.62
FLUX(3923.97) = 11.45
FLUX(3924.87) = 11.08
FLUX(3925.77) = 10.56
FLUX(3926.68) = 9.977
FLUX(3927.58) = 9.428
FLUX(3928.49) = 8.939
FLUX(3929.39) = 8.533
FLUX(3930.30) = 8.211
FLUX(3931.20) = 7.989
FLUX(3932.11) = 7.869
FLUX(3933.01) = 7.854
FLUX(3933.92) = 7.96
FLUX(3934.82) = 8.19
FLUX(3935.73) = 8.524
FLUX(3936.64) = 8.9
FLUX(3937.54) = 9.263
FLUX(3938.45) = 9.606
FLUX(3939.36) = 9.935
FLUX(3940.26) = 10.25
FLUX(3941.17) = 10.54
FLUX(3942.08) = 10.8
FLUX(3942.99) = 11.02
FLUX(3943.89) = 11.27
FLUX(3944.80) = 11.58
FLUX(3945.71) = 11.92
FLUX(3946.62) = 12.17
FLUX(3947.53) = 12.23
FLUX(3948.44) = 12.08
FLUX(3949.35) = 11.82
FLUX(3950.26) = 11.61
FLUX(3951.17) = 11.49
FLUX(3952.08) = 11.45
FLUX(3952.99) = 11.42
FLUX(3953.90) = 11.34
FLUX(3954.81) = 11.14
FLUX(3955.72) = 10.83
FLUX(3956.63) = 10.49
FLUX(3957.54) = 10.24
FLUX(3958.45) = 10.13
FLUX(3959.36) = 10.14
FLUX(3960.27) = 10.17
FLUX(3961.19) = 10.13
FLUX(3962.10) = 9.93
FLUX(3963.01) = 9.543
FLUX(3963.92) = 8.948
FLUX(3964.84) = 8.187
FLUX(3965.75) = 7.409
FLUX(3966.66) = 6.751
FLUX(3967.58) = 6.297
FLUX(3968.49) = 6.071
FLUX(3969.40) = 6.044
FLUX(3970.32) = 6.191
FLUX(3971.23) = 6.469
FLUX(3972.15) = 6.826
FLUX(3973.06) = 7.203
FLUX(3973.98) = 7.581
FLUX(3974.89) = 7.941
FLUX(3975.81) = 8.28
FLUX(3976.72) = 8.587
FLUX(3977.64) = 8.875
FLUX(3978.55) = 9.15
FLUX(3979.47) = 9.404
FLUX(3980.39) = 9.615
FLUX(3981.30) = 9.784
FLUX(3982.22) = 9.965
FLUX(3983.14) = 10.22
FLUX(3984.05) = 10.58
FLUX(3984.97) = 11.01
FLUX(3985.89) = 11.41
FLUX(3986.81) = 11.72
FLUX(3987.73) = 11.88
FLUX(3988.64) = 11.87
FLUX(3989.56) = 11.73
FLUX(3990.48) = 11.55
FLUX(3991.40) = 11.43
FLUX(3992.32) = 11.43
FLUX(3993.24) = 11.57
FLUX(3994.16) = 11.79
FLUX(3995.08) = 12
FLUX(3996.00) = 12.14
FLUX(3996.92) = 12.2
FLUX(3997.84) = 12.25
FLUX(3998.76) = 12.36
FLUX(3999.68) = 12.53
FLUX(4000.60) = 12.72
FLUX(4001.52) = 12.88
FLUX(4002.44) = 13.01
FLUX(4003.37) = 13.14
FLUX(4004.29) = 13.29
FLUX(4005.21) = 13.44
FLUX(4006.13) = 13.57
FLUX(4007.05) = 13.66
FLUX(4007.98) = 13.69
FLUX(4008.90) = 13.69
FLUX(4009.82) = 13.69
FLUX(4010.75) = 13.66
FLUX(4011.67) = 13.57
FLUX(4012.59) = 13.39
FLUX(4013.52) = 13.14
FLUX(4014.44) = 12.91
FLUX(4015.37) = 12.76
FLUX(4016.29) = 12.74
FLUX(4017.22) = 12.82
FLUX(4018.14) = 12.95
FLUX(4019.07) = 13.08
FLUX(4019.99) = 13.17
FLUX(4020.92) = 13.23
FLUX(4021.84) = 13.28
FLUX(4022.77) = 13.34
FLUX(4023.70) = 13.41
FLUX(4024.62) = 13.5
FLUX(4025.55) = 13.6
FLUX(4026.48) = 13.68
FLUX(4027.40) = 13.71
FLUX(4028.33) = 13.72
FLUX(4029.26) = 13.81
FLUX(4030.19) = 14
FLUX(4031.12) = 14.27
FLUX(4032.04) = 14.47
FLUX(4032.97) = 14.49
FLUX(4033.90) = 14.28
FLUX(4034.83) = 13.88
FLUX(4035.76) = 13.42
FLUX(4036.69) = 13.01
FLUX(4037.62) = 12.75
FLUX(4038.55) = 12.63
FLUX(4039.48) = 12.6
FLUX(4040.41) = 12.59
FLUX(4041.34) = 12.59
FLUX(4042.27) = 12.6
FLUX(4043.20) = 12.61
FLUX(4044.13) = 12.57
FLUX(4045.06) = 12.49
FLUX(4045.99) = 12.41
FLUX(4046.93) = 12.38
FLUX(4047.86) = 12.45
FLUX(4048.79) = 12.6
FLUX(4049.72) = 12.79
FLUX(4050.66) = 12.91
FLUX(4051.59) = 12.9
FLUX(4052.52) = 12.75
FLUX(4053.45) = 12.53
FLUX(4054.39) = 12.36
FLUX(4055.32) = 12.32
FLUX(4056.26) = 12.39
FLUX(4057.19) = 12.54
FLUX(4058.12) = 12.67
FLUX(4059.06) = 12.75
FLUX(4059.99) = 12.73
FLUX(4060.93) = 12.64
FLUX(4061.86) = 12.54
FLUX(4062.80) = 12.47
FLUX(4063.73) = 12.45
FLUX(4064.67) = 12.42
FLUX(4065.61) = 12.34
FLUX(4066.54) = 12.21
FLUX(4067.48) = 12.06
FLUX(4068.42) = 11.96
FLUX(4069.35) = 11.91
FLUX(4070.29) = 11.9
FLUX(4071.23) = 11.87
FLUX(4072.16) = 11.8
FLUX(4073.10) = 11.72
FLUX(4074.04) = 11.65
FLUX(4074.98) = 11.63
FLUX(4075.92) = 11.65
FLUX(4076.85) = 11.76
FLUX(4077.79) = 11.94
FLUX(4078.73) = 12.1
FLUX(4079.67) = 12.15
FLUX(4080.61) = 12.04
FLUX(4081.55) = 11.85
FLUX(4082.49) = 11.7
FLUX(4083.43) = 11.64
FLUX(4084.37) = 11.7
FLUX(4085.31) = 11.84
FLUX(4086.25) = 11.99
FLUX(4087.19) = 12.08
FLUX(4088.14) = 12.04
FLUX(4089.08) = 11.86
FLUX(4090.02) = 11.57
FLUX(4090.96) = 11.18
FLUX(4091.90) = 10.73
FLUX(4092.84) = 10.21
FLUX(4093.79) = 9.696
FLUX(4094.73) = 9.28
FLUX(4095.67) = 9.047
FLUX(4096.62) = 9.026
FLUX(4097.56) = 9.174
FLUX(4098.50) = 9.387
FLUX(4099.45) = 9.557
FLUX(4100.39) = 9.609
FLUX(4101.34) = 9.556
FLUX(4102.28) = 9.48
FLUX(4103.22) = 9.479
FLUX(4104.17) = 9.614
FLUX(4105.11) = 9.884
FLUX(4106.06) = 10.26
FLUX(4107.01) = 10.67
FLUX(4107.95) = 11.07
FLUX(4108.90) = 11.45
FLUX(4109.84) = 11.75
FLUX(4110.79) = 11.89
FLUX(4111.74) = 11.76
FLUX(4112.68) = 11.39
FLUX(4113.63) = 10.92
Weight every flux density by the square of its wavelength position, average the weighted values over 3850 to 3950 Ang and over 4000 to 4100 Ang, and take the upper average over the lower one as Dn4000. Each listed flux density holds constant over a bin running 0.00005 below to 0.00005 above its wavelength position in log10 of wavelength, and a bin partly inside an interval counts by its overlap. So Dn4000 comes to 1.3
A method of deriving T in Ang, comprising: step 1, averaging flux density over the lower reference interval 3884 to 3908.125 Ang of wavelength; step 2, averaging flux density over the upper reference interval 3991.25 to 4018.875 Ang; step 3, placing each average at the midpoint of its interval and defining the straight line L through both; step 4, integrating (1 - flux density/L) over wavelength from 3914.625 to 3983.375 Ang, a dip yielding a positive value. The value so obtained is 7.9 Ang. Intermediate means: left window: 9.52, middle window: 9.78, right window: 12.8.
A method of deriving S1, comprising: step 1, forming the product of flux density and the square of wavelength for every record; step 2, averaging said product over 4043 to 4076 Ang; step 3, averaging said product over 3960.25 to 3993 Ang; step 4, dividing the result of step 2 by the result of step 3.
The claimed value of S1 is 1.40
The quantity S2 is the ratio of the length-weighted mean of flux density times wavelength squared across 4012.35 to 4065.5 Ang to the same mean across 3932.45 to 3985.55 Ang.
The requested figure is 1.42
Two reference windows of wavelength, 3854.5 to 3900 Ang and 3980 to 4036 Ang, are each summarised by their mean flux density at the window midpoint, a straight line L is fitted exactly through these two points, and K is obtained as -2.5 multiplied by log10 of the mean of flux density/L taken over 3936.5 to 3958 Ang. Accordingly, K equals 0.03 mag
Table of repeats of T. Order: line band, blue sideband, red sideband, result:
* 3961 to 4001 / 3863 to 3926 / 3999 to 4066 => 7.7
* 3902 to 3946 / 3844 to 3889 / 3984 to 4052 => 1.7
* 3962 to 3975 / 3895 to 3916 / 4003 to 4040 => 5.2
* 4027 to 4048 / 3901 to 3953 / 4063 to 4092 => -2.9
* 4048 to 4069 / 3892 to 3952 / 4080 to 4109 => -3.8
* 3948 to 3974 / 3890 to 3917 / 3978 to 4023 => 5.1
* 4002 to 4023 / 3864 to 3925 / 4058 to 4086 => -3.3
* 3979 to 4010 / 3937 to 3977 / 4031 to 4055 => -2.4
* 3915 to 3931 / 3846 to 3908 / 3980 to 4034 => 0.2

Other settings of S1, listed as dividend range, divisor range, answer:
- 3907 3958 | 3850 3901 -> 1.13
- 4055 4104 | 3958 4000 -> 1.23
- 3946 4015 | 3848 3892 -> 1.14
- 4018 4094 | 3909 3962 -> 1.24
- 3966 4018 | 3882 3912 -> 1.18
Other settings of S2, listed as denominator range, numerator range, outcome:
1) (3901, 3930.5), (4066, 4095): 1.12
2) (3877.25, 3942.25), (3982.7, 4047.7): 1.36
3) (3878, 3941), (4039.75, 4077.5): 1.34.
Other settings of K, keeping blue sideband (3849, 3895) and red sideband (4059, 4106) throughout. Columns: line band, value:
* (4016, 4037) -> -0.24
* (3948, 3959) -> -0.07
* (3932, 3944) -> 0.10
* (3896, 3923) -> -0.10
